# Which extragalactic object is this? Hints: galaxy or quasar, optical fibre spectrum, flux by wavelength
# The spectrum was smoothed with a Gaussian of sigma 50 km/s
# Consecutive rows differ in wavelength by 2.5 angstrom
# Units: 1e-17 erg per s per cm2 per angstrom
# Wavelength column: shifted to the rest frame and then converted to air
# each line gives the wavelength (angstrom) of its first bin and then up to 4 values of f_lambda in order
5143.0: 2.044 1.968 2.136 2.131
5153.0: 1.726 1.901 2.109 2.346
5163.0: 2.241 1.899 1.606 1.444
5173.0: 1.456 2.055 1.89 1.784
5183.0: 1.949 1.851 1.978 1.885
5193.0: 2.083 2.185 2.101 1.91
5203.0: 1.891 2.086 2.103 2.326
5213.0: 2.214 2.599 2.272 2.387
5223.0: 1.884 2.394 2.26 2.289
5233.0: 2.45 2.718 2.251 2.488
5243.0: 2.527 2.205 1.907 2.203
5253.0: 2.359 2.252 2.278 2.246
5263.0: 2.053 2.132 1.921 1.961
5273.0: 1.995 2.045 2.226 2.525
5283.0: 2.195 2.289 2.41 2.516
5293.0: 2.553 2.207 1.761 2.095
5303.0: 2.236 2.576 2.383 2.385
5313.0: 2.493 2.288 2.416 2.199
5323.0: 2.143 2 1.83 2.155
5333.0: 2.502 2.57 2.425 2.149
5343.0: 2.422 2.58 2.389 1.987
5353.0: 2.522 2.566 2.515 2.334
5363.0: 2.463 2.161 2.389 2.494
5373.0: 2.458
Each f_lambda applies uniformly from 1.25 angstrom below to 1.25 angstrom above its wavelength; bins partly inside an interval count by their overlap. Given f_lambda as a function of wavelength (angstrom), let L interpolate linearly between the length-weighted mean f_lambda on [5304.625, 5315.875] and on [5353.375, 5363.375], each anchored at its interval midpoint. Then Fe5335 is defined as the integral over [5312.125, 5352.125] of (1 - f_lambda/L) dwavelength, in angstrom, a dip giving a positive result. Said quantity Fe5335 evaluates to 2.7 angstrom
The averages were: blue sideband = 2.43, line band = 2.28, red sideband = 2.47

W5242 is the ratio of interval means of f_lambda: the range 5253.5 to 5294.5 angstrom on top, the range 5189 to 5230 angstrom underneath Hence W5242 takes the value 1.0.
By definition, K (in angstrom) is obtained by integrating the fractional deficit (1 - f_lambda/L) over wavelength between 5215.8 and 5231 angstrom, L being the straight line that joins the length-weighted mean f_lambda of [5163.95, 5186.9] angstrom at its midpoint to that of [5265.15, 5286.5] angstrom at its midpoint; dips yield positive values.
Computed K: -2.5 angstrom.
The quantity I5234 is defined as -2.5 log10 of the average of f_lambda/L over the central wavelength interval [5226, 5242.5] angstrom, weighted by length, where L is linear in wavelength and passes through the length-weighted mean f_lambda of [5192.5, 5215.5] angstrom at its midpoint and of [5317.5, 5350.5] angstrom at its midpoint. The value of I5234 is -0.120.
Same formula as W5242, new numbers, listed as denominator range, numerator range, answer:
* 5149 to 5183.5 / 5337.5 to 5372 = 1.26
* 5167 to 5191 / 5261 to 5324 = 1.25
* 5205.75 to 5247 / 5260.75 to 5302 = 0.94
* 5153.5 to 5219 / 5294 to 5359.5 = 1.15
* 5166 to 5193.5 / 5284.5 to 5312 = 1.28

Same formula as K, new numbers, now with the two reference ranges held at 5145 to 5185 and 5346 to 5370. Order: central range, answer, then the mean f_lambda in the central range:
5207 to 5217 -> -1.4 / 2.31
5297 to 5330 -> 0.8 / 2.22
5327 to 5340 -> 0.1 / 2.3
